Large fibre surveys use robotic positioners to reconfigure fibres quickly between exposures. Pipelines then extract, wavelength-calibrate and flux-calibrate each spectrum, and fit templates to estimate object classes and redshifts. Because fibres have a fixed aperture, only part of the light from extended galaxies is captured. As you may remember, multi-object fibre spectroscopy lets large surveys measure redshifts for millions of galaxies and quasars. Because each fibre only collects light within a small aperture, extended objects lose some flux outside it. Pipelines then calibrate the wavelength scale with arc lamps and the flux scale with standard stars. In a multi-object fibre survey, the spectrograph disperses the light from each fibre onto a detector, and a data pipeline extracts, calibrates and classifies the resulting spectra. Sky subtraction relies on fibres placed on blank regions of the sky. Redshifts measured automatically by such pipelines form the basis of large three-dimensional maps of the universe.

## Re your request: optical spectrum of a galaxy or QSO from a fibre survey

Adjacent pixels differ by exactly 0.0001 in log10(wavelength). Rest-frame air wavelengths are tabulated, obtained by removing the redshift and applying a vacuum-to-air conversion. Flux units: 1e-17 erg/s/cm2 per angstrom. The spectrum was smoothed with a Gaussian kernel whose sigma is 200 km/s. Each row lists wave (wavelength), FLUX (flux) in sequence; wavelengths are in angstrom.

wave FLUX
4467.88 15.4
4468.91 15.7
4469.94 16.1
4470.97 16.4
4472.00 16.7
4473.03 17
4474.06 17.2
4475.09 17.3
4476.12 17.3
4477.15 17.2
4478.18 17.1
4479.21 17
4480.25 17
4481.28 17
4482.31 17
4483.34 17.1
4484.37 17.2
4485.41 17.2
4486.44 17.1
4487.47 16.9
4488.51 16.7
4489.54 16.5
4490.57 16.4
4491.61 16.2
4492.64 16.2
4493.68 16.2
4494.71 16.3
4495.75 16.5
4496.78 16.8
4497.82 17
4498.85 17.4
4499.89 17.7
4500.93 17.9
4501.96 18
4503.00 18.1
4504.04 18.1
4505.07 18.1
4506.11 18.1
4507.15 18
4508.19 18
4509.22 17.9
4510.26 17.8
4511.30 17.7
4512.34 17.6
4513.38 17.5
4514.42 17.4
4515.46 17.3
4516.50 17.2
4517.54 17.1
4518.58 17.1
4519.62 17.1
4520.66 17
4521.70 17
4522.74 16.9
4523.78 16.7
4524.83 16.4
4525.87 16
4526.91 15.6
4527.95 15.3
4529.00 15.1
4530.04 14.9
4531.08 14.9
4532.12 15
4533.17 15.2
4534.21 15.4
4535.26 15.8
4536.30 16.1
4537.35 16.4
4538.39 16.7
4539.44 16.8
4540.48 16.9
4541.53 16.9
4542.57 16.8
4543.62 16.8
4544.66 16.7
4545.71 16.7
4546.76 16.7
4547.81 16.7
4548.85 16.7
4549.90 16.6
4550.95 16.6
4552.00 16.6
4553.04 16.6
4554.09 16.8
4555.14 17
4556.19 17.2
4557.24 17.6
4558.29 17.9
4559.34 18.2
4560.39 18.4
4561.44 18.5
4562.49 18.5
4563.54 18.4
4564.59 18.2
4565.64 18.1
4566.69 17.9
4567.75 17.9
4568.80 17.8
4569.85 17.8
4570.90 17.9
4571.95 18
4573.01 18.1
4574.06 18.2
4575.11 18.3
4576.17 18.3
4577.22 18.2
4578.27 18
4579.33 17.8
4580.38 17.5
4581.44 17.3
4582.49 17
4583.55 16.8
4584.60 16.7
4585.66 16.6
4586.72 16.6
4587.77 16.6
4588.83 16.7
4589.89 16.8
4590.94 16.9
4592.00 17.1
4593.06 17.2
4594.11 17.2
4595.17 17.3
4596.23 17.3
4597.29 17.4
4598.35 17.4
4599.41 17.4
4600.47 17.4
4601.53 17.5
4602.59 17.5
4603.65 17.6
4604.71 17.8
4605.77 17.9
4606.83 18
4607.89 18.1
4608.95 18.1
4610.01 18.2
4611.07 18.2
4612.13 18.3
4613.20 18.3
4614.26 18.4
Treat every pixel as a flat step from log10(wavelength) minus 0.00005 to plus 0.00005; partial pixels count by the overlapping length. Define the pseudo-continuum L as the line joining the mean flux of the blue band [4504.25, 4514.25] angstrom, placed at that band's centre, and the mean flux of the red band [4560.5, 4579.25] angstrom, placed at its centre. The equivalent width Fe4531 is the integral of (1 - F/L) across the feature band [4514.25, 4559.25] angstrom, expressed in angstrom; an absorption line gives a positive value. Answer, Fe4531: 3.6 angstrom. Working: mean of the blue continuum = 17.9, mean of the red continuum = 18.1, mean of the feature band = 16.5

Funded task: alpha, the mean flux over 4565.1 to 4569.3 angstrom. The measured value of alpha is 17.9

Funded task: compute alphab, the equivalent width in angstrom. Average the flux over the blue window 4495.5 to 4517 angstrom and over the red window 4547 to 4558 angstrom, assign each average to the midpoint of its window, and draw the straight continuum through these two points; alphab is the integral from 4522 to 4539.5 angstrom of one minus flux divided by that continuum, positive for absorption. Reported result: 1.4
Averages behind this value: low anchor 17.6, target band 15.8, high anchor 16.9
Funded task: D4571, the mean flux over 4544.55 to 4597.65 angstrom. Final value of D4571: 17.4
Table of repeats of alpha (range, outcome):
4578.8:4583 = 17.4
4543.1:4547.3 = 16.7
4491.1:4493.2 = 16.2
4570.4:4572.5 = 17.9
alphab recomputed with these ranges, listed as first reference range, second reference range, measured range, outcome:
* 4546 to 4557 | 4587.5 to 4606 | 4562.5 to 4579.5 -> -1.1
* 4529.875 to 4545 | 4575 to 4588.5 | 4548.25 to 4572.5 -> -1.3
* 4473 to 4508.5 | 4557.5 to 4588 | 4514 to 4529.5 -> 0.7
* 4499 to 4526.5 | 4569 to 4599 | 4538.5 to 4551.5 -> 0.5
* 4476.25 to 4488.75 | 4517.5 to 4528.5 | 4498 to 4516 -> -1.1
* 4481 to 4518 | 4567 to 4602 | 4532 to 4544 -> 0.7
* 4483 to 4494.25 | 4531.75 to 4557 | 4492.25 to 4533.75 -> -0.7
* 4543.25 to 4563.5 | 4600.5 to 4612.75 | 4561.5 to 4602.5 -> 0.1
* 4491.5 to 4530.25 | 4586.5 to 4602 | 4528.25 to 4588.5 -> 0.1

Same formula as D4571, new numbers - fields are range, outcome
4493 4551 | 16.8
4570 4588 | 17.5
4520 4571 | 16.8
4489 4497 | 16.4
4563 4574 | 18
